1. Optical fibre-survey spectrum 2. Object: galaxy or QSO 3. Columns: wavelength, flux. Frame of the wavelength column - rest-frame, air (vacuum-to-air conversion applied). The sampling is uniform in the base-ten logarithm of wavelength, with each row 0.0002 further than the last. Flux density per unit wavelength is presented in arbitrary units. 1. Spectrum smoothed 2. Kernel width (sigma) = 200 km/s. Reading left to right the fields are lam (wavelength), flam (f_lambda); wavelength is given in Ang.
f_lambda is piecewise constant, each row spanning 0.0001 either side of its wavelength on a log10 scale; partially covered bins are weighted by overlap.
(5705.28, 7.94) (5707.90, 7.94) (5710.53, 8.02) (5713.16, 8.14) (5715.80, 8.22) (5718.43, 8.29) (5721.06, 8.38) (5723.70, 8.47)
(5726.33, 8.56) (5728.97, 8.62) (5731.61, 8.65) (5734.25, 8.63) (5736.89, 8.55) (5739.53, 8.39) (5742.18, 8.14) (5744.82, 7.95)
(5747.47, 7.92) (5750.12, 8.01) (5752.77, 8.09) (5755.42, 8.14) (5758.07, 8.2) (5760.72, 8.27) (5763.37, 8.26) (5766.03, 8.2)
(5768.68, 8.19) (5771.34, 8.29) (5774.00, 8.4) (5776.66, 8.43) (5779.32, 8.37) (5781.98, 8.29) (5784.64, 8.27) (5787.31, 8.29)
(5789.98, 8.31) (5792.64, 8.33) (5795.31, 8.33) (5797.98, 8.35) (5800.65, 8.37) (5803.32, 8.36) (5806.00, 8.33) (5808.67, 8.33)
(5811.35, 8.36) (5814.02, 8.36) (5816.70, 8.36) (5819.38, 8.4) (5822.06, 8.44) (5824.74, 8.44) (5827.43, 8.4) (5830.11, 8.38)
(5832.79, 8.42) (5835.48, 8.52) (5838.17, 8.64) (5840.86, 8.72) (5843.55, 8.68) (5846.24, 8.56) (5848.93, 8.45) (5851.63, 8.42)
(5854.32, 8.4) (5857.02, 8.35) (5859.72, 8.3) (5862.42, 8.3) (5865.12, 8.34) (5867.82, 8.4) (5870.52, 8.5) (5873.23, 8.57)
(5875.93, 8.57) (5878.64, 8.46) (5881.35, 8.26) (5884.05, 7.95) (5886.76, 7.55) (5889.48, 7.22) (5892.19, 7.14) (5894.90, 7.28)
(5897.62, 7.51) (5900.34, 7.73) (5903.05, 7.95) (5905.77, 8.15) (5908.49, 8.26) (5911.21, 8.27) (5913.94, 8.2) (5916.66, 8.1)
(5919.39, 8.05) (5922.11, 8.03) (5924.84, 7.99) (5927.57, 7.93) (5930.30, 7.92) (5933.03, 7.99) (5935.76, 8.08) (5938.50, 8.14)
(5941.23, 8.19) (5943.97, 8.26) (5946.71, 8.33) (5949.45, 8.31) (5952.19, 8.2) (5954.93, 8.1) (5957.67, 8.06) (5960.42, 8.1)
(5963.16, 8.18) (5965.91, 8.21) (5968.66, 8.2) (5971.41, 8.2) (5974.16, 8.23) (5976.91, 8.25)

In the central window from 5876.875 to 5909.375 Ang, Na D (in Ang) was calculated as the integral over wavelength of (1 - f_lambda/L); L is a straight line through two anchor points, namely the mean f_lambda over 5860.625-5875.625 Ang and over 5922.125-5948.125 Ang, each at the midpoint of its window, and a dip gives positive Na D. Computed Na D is 2.0 Ang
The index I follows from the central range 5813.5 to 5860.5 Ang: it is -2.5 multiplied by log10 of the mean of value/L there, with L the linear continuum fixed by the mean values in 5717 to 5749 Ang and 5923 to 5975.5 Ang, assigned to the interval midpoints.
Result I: -0.03 mag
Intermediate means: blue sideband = 8.38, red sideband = 8.14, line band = 8.46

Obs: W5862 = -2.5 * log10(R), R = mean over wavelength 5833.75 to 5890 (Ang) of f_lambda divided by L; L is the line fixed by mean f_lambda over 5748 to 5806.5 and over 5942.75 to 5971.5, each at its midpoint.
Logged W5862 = -0.016 mag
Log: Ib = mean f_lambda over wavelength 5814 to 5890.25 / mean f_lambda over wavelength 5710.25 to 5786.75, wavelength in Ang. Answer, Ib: 1.0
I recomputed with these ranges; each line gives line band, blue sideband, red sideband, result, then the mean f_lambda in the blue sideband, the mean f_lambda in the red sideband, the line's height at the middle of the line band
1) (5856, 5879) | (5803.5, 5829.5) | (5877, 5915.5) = -0.049 mag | 8.38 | 7.86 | 8.05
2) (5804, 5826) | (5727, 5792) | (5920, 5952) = -0.019 mag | 8.29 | 8.11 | 8.23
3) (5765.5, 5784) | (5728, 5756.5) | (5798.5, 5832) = 0.001 mag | 8.28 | 8.38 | 8.32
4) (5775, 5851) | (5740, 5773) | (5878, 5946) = -0.045 mag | 8.15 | 7.94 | 8.07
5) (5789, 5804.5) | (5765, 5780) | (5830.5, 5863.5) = 0.003 mag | 8.31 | 8.48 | 8.37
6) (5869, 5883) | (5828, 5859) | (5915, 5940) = -0.019 mag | 8.5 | 8.03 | 8.32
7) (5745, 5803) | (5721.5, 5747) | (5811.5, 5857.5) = 0.025 mag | 8.42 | 8.47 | 8.44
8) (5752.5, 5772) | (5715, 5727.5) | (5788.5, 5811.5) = 0.020 mag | 8.39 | 8.34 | 8.37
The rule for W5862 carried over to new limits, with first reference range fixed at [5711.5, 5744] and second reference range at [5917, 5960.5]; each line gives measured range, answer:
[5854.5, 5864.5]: -0.01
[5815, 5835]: -0.02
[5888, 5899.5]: 0.12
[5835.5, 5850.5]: -0.05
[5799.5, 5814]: -0.01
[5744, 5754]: 0.05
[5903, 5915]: 0.00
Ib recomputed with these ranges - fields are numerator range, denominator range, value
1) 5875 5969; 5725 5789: 0.97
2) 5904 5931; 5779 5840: 0.97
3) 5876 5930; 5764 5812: 0.95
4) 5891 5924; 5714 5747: 0.94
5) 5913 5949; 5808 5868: 0.96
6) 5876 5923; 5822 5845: 0.93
